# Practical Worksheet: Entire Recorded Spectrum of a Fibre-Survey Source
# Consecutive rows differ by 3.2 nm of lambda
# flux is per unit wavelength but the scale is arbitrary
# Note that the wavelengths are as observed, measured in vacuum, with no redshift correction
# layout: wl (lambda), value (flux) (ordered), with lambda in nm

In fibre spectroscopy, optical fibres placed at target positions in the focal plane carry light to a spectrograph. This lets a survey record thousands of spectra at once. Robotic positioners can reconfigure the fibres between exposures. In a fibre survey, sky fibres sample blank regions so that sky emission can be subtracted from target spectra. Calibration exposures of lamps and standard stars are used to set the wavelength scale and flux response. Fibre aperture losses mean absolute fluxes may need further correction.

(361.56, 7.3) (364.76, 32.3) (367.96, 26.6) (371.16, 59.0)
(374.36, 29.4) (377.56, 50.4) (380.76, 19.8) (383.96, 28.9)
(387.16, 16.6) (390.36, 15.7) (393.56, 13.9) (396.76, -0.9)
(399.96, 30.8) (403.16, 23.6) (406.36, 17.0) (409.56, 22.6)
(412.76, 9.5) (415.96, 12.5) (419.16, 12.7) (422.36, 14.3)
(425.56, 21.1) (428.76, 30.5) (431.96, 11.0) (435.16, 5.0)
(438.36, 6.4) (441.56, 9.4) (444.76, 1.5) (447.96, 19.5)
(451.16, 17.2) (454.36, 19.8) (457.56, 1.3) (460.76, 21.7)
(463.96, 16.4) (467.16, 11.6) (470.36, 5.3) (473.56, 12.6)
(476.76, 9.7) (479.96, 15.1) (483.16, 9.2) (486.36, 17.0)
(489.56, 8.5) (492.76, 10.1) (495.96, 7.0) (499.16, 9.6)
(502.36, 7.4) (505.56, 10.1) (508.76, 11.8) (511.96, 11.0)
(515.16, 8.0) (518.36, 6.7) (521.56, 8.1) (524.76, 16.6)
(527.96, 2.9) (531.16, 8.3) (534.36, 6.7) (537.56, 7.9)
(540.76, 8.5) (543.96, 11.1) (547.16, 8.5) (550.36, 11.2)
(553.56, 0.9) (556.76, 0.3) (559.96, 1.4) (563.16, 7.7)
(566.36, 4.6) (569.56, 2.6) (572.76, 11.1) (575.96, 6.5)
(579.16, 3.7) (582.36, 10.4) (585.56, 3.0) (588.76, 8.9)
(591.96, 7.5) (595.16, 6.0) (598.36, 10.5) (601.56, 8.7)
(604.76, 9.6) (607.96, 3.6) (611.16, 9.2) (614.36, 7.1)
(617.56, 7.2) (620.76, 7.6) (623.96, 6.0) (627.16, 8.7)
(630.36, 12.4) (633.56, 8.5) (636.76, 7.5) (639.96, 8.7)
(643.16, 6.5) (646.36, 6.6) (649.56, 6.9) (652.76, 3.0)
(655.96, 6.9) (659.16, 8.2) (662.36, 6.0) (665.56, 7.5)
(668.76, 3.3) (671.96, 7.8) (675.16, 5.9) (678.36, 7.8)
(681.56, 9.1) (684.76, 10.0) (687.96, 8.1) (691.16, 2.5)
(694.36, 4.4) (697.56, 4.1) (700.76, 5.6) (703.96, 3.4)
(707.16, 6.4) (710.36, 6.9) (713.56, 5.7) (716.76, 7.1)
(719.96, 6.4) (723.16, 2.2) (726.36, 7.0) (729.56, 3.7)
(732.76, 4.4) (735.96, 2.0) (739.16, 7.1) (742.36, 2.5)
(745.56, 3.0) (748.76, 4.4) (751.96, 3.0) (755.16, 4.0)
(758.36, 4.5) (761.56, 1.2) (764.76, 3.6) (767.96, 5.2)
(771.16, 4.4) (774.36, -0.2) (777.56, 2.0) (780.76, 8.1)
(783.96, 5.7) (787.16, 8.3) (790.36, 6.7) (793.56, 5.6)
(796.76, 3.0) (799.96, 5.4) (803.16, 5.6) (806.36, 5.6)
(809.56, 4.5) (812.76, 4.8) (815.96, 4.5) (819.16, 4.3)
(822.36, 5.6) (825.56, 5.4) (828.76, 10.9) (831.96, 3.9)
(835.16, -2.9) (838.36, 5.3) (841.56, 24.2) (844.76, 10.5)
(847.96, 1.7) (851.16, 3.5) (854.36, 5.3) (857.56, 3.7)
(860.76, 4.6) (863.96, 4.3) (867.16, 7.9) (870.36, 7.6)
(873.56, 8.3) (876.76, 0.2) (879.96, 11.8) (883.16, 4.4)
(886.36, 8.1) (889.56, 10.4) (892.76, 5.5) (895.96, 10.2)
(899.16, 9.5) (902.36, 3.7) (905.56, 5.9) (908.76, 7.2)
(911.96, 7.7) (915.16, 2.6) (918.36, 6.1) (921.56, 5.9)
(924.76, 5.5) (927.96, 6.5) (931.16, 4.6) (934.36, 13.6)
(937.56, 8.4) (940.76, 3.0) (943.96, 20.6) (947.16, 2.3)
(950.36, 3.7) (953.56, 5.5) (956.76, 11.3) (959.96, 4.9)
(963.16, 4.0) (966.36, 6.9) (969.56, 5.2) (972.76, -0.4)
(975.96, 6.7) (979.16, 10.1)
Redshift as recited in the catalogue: 1.26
